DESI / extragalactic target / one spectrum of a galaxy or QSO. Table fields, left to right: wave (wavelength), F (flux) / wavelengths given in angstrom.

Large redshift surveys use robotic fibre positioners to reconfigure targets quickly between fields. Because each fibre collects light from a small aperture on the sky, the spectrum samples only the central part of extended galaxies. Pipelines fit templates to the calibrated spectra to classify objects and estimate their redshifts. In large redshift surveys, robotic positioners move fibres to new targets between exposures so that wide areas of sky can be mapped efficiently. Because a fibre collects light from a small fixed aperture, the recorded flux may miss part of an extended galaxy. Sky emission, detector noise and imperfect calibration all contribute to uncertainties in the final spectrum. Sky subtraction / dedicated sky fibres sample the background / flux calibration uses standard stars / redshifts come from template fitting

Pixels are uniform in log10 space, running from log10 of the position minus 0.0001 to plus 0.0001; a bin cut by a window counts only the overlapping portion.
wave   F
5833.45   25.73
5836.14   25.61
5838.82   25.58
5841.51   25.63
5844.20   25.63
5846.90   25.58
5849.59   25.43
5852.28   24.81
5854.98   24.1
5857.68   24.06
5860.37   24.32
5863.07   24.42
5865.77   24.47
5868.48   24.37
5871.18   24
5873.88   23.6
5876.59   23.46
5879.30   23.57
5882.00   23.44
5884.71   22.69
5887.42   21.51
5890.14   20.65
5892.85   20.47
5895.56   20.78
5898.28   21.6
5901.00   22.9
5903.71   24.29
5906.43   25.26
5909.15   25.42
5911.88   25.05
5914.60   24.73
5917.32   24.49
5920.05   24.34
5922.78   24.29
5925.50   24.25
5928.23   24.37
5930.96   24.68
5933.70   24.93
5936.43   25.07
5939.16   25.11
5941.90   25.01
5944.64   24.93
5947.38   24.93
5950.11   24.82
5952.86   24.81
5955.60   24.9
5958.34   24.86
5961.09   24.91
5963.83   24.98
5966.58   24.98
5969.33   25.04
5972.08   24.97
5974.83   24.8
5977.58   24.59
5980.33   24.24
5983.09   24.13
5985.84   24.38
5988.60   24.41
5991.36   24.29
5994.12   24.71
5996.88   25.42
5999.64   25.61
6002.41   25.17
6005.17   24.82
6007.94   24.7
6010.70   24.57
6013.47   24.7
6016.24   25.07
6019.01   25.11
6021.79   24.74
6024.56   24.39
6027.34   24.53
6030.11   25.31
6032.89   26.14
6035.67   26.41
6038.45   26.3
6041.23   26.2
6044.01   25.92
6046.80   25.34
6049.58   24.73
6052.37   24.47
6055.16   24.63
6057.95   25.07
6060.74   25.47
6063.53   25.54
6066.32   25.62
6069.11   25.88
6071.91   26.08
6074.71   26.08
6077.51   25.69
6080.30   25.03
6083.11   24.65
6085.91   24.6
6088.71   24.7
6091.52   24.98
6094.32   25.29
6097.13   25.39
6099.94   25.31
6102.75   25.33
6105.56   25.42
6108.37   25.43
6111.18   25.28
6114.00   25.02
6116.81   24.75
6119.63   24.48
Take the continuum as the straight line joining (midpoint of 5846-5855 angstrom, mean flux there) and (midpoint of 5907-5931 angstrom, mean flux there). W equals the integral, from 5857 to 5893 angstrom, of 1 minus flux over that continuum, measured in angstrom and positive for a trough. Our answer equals 2.4 angstrom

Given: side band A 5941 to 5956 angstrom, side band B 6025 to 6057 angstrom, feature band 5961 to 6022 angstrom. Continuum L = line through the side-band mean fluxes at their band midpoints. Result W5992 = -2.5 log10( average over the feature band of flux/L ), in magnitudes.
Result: 0.01 mag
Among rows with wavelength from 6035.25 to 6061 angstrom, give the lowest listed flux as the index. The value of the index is 24.47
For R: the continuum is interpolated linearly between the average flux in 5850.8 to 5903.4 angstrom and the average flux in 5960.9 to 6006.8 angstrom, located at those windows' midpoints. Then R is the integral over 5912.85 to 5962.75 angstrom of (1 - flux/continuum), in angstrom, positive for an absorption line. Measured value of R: -1.4 angstrom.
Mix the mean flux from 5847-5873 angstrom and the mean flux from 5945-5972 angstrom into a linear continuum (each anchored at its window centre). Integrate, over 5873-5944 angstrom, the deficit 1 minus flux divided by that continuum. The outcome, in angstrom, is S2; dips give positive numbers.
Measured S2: 2.86 angstrom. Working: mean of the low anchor 24.5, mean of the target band 23.7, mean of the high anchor 24.9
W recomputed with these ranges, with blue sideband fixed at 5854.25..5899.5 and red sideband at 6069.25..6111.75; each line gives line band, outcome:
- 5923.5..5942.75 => -0.92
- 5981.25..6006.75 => -0.52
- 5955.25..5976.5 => -0.85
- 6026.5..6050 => -0.93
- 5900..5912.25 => -0.66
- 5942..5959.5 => -0.79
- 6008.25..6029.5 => -0.19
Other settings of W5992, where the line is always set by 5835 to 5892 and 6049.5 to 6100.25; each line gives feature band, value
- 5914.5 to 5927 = 0.00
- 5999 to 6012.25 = 0.00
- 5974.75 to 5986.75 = 0.01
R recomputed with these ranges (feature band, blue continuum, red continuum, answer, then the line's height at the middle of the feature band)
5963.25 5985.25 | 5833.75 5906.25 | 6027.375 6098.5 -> 0.0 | 24.7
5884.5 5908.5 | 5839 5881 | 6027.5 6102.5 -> 2.3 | 24.7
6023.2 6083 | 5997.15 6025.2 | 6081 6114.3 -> -1.0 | 25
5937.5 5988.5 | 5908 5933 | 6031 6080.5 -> 0.3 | 24.9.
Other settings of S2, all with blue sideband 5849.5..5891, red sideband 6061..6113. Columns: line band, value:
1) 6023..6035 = -0.1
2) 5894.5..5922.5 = 0.0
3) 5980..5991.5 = 0.1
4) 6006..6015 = 0.0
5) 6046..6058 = 0.1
